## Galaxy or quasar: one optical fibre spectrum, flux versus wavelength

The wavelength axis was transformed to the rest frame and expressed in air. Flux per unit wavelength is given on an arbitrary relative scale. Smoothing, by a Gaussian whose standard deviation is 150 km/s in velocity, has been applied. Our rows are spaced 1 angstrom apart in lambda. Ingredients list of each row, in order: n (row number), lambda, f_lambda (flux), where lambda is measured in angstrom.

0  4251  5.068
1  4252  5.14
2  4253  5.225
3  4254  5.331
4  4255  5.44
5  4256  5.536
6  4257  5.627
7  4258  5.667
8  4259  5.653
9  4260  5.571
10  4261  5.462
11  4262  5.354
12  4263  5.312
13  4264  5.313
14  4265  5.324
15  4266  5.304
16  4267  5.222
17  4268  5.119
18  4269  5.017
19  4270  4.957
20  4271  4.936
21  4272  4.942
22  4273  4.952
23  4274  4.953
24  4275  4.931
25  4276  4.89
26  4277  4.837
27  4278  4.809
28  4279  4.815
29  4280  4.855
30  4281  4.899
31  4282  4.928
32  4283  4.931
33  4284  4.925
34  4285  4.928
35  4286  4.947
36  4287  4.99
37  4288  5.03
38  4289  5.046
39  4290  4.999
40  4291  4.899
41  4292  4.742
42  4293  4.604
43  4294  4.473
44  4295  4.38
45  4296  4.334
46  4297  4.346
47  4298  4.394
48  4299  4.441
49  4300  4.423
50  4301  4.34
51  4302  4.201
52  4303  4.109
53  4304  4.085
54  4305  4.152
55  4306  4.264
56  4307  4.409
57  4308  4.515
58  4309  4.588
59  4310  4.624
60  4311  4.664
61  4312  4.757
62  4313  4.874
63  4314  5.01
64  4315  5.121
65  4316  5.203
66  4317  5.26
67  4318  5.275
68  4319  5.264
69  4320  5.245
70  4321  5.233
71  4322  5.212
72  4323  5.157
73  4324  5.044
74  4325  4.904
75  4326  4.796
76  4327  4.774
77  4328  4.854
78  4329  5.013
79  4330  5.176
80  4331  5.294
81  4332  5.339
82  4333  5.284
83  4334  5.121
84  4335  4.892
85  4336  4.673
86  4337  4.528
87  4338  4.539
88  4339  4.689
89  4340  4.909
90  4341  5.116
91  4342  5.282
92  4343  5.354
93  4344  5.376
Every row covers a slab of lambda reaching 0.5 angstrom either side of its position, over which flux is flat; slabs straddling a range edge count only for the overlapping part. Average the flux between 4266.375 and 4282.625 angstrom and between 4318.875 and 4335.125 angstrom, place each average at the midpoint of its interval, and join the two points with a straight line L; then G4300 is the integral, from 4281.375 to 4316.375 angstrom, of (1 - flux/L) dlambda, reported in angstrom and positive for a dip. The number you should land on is 2.6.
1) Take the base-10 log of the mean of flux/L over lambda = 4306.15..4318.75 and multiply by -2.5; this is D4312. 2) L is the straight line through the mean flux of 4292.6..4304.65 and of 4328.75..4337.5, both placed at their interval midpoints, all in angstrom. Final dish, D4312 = -0.05 mag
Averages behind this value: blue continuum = 4.34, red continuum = 5.04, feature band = 4.85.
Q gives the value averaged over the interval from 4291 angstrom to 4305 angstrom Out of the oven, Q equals 4.39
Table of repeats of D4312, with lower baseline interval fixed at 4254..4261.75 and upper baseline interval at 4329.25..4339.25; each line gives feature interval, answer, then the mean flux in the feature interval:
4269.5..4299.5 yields 0.12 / 4.8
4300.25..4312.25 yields 0.18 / 4.39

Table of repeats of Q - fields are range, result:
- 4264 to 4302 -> 4.83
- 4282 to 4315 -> 4.62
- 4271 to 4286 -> 4.9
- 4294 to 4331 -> 4.74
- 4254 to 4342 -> 4.92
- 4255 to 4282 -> 5.16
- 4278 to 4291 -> 4.93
